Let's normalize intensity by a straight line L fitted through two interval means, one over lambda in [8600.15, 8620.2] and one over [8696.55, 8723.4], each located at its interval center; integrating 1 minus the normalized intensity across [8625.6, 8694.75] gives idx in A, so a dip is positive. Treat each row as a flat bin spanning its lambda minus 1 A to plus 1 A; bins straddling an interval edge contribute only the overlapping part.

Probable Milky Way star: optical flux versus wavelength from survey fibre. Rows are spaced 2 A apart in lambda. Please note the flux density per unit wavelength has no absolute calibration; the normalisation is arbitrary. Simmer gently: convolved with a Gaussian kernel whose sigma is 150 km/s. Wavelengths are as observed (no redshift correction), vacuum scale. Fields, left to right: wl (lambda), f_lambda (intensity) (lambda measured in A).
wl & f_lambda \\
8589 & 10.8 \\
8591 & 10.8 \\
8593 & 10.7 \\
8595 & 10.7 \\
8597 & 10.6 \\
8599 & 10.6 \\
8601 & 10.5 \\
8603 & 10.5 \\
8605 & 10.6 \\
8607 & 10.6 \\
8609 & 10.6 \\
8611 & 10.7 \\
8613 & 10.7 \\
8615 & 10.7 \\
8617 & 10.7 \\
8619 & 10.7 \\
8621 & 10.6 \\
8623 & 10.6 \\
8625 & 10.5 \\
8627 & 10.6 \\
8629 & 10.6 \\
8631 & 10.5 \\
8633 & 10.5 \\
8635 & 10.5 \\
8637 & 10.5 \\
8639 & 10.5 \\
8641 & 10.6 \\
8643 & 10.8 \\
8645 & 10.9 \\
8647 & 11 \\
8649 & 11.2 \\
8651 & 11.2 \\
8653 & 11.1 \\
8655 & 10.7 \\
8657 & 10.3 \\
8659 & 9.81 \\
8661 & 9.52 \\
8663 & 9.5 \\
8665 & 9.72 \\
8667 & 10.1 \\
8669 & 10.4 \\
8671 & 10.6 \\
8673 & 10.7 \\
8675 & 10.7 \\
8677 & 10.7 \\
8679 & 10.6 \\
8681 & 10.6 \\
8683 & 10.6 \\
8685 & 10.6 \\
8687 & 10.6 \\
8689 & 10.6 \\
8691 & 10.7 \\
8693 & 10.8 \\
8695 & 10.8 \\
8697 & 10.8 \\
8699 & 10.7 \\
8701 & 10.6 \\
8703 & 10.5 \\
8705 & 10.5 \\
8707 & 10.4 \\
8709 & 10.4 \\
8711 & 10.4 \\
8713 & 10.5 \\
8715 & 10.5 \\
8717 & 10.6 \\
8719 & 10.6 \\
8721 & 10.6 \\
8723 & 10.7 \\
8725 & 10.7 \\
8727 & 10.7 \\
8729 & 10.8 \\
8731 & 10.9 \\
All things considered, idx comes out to 0.31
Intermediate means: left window 10.6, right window 10.5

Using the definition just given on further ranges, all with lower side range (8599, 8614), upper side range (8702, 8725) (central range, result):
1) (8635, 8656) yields -0.5 A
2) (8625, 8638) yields 0.1 A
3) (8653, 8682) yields 0.7 A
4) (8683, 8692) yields -0.1 A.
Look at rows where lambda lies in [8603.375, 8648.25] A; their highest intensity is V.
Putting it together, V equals 11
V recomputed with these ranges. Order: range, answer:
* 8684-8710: 10.8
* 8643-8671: 11.2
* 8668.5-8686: 10.7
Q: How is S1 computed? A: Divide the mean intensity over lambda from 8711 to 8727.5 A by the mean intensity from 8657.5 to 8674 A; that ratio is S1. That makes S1 1.05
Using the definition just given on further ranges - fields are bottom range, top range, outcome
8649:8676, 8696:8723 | 1.02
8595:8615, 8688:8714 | 1.00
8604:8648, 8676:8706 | 1.00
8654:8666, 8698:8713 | 1.06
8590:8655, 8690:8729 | 0.99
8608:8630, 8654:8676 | 0.96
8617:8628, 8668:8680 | 1.00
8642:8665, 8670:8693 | 1.01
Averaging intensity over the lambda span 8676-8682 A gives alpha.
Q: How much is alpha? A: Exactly 10.6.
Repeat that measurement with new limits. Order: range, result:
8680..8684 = 10.6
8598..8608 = 10.6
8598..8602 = 10.6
